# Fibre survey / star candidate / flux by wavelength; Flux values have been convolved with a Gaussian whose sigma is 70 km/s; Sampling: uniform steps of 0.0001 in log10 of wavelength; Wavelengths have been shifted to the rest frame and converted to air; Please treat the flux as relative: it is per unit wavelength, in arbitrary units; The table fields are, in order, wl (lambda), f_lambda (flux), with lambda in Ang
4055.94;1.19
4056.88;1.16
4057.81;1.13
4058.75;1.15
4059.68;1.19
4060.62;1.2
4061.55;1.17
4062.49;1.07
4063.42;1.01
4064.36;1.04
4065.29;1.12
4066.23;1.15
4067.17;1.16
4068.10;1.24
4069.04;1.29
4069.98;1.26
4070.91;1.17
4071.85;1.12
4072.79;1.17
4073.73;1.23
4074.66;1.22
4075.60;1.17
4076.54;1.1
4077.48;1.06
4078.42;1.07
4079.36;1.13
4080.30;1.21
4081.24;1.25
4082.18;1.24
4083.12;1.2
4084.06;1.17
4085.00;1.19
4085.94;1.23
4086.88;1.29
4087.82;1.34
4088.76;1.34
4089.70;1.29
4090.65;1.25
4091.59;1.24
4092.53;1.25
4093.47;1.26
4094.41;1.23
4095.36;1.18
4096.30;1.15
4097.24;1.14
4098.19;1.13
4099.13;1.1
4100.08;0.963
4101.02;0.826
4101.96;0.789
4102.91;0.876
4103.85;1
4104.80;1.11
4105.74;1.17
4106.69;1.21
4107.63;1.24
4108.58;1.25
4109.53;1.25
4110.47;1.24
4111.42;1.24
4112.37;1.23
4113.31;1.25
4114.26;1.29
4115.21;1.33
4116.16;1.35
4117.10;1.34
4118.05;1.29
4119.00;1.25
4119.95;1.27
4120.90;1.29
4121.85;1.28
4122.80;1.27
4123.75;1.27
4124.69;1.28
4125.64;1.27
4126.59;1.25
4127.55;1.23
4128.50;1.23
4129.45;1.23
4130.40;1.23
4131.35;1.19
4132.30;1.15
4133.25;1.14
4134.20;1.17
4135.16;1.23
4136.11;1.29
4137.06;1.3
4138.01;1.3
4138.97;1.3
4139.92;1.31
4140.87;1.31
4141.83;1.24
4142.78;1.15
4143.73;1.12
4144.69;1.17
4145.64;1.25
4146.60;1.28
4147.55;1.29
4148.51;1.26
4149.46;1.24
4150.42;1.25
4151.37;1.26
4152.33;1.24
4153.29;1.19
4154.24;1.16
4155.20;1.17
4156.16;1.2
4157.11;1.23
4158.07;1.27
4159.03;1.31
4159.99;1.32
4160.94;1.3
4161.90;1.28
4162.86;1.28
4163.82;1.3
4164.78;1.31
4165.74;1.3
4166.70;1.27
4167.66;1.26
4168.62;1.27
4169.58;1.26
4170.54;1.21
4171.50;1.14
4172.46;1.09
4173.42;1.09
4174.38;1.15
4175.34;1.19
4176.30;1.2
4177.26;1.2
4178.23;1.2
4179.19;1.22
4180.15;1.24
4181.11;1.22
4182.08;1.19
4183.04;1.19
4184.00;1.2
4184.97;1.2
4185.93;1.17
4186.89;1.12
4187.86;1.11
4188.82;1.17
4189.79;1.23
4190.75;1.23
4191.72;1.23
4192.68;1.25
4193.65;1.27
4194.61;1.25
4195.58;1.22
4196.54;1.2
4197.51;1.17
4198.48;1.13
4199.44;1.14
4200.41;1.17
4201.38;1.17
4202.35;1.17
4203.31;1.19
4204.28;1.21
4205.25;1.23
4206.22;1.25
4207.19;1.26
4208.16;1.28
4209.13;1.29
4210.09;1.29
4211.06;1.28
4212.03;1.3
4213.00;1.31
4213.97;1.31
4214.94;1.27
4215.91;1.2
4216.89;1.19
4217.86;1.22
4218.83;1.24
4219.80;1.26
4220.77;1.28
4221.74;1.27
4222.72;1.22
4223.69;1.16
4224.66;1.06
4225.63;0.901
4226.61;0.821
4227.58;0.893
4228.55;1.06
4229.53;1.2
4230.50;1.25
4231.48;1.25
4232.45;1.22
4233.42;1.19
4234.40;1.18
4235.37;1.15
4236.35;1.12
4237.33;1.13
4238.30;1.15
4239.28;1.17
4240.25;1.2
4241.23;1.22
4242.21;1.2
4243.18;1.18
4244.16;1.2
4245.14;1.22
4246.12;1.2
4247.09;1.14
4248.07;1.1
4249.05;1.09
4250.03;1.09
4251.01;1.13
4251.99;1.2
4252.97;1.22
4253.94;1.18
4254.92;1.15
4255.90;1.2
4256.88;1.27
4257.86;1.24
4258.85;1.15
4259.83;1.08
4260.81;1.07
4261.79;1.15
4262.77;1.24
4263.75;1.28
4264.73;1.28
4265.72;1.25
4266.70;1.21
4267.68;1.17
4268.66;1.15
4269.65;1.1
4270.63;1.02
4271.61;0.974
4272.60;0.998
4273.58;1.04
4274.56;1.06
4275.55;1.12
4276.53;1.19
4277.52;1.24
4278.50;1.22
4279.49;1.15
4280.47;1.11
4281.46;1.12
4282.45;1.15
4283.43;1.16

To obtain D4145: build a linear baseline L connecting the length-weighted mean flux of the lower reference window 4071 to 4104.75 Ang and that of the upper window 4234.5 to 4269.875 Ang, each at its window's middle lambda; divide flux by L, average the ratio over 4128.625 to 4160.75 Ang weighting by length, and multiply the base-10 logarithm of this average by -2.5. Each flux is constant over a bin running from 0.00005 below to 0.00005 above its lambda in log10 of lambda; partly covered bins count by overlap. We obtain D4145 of -0.07 mag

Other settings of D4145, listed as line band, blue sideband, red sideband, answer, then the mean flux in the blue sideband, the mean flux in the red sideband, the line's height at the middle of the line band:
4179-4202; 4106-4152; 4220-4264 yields 0.00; 1.25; 1.16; 1.2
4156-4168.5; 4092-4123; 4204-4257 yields -0.09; 1.18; 1.19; 1.18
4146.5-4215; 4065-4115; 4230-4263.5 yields -0.05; 1.18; 1.18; 1.18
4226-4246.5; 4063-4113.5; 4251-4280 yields 0.01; 1.17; 1.16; 1.16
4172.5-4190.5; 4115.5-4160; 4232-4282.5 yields 0.03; 1.25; 1.16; 1.21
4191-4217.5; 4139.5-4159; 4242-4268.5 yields -0.02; 1.23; 1.18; 1.2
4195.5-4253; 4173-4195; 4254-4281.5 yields -0.01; 1.2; 1.15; 1.18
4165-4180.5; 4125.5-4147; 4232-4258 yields 0.00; 1.23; 1.17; 1.21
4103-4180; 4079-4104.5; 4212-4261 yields -0.07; 1.16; 1.17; 1.16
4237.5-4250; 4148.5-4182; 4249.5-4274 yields 0.00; 1.23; 1.15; 1.17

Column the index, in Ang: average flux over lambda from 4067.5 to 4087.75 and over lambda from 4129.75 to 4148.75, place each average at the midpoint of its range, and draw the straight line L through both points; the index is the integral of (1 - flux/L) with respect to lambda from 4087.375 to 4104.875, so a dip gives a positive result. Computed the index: 1.1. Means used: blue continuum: 1.19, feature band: 1.13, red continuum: 1.23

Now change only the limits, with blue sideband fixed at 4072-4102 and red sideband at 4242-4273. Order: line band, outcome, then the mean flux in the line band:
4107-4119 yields -1.0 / 1.27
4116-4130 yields -1.2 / 1.27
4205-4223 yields -1.5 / 1.26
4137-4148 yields -0.8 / 1.25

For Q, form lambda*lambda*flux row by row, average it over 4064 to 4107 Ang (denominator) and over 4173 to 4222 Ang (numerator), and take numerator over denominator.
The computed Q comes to 1.11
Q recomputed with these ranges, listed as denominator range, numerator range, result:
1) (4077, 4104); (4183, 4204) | 1.09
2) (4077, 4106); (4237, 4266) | 1.11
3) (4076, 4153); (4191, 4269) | 1.04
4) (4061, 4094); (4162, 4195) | 1.07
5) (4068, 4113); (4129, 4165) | 1.09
